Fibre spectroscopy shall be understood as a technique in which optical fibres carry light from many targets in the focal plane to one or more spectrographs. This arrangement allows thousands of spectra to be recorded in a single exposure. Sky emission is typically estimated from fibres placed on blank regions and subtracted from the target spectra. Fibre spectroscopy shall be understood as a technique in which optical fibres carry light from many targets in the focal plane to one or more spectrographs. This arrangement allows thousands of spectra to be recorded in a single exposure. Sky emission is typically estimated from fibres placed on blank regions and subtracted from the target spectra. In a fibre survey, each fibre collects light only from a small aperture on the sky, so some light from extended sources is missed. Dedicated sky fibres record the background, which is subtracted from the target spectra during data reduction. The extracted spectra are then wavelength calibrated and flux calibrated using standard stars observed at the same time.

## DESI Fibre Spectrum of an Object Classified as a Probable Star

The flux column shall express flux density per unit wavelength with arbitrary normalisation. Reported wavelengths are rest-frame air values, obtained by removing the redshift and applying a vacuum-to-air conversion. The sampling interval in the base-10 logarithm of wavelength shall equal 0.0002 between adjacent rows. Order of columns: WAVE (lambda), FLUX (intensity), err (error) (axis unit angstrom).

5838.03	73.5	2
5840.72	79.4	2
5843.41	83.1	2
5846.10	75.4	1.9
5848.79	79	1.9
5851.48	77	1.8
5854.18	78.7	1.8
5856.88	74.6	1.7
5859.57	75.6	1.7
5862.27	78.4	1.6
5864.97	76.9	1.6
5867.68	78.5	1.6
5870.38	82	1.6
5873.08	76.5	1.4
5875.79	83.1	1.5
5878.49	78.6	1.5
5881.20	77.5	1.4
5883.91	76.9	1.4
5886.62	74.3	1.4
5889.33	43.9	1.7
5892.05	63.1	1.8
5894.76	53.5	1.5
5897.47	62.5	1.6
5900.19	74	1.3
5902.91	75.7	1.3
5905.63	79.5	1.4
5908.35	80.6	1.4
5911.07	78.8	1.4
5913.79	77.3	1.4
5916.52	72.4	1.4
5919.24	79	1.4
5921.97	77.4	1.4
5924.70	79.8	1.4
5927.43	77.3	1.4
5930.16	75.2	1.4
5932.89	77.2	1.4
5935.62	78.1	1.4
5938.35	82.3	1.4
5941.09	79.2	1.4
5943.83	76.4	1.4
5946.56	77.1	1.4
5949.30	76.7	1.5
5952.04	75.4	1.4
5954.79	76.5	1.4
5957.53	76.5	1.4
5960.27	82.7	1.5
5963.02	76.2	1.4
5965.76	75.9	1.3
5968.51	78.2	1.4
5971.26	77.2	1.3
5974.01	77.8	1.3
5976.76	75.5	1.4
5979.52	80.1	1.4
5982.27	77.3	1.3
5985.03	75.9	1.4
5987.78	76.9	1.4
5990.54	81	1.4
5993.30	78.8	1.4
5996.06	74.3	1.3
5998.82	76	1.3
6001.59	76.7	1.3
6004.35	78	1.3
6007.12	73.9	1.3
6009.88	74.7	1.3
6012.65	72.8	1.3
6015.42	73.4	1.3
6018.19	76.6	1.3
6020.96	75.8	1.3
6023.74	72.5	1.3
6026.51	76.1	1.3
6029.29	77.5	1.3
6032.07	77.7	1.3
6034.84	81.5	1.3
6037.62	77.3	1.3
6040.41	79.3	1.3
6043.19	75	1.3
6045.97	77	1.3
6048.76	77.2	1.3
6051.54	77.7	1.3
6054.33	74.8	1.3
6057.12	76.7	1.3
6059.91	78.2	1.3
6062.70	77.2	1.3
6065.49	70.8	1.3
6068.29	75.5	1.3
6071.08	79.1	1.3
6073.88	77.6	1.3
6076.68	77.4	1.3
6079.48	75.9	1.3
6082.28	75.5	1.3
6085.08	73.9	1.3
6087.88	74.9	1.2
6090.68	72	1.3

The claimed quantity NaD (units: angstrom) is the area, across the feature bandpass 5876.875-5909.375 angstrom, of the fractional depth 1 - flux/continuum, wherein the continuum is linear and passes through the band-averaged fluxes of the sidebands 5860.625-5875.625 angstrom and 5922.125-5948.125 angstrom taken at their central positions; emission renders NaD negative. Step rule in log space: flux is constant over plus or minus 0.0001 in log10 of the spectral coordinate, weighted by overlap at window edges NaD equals 3.5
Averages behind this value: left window 78.7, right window 78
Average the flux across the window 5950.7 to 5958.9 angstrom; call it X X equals 76.1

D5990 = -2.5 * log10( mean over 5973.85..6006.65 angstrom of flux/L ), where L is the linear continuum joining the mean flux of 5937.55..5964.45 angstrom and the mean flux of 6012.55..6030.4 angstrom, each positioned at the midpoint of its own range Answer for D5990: -0.01 mag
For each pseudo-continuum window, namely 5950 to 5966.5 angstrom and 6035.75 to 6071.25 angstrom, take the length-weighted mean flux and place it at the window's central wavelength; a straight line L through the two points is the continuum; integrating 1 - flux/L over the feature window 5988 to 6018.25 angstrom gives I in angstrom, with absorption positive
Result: 0.4 angstrom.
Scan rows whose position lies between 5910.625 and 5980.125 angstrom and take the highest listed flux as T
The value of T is 82.7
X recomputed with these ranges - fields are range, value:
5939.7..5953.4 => 77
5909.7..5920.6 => 76.9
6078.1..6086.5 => 75.1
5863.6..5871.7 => 79.1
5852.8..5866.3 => 76.8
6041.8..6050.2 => 76.5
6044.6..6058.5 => 76.7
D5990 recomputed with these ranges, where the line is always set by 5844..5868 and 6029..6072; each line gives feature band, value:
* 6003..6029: 0.03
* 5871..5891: 0.06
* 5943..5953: 0.01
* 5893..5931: 0.04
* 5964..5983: 0.00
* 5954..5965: -0.01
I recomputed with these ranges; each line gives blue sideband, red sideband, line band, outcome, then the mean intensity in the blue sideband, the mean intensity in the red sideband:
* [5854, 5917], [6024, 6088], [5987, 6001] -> -0.3 angstrom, 73.8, 76.6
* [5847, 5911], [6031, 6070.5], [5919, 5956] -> -1.3 angstrom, 74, 76.9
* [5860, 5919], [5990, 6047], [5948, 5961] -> -0.4 angstrom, 73.7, 76.4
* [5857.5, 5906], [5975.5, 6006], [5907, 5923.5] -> -0.8 angstrom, 72.7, 77.3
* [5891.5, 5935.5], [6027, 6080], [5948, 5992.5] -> -1.2 angstrom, 74.3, 77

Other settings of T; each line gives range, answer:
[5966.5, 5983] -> 80.1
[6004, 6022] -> 78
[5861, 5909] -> 83.1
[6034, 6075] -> 81.5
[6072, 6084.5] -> 77.6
